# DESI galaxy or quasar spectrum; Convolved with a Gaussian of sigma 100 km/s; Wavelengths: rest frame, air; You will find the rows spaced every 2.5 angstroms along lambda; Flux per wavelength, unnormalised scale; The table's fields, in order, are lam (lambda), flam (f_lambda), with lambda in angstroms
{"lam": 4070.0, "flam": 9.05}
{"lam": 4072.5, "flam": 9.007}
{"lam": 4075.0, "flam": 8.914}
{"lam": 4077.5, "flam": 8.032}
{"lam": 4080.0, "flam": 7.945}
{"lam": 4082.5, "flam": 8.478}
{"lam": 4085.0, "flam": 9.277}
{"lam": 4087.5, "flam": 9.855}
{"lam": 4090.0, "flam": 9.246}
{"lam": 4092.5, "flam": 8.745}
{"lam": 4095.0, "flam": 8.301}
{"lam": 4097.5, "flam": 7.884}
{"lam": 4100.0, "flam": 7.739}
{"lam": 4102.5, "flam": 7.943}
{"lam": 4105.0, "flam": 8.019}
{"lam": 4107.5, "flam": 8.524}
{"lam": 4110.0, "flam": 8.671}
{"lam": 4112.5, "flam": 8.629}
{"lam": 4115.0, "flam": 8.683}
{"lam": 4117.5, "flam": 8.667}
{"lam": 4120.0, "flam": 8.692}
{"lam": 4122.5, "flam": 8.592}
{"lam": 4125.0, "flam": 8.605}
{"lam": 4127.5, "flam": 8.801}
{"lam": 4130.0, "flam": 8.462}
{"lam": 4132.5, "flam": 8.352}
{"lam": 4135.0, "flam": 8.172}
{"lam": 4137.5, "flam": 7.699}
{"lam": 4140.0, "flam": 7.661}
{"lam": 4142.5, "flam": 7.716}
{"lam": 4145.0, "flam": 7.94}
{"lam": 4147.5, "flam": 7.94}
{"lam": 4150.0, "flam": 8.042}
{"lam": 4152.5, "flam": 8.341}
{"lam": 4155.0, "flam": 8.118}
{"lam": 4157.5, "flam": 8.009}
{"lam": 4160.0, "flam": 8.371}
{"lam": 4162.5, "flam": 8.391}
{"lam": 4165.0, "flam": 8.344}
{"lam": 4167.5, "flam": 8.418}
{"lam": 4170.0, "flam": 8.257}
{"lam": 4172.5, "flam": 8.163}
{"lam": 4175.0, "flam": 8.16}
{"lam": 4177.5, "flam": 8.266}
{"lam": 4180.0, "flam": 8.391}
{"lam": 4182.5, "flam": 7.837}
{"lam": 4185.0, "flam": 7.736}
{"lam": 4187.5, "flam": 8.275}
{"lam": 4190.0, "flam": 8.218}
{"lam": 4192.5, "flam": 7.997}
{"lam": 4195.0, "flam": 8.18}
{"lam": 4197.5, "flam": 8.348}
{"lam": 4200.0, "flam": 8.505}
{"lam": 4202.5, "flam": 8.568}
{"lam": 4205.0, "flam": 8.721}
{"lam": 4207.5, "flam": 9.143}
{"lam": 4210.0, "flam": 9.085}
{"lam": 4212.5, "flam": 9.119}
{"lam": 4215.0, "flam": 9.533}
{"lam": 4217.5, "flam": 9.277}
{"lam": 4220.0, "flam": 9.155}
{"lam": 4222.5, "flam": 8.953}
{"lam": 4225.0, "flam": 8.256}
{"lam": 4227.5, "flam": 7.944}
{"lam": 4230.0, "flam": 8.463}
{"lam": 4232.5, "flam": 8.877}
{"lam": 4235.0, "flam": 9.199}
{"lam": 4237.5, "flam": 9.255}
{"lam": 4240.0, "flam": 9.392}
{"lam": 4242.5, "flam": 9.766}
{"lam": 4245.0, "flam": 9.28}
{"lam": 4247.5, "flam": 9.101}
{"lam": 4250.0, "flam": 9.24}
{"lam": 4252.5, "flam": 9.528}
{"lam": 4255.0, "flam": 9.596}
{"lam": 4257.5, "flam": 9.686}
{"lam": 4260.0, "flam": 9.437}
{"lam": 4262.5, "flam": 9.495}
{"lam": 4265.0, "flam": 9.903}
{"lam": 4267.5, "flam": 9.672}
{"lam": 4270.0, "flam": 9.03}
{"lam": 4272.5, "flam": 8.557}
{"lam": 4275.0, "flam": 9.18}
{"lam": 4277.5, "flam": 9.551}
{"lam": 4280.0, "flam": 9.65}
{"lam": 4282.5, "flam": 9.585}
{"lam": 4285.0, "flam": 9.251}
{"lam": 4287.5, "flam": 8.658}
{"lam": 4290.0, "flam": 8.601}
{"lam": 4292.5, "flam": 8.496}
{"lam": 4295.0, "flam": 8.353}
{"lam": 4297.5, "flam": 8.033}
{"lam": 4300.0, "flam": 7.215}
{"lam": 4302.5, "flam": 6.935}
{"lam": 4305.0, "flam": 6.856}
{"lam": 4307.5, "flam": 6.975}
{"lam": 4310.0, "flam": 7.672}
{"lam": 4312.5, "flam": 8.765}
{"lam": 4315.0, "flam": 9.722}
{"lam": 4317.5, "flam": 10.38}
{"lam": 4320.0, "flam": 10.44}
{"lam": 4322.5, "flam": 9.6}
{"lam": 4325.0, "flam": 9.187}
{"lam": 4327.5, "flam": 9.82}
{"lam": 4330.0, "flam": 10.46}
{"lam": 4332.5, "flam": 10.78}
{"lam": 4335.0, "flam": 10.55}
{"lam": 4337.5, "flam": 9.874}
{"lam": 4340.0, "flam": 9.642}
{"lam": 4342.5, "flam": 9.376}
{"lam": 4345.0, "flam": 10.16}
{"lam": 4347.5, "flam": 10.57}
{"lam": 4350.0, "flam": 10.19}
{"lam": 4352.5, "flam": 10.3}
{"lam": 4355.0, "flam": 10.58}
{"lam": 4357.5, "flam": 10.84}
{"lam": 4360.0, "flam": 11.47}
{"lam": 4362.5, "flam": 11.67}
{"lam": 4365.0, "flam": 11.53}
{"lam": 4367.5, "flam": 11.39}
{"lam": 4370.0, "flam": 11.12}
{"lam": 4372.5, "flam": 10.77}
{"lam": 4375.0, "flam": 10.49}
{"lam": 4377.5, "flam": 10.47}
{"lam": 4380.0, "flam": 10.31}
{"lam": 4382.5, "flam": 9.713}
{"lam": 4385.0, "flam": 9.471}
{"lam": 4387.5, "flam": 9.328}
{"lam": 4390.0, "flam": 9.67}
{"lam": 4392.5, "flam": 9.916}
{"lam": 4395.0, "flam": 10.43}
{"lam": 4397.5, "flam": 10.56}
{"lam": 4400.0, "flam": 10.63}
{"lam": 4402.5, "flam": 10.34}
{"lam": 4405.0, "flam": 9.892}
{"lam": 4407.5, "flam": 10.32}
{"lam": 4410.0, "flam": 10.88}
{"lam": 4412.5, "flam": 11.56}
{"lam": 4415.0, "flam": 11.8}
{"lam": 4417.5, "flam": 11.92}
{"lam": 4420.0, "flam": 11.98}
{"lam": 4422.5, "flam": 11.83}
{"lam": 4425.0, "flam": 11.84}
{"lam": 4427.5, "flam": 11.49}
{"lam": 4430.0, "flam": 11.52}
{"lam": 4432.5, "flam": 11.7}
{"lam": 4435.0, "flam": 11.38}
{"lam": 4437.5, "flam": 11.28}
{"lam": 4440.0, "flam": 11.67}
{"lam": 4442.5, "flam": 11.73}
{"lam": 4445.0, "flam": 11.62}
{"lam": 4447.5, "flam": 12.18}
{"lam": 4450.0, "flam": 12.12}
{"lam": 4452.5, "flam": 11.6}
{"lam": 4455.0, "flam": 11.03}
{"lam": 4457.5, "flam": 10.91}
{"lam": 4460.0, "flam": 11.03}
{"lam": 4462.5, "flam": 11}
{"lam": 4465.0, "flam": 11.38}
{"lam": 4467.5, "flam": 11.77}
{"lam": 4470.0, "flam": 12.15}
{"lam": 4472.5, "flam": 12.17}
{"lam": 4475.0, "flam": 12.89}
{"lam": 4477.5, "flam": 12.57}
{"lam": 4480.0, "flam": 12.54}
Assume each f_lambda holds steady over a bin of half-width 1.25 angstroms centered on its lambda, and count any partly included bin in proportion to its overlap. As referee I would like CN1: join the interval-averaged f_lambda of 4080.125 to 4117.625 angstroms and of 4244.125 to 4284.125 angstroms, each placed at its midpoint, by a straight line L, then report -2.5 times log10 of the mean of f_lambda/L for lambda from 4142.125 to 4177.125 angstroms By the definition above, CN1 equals 0.09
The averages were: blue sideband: 8.56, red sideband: 9.41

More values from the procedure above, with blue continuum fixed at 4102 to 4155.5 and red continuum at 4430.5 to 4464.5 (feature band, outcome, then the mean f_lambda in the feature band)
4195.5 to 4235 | 0.04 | 8.8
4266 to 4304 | 0.13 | 8.71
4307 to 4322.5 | 0.11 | 9.14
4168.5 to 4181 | 0.06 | 8.25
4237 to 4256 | 0.01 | 9.4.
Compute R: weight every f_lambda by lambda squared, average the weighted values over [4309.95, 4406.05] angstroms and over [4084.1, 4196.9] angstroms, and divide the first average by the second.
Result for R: 1.36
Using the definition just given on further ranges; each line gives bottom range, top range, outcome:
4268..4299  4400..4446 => 1.36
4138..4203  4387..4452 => 1.54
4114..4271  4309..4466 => 1.35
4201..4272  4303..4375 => 1.15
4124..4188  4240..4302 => 1.18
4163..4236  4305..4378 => 1.27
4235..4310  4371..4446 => 1.30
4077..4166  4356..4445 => 1.49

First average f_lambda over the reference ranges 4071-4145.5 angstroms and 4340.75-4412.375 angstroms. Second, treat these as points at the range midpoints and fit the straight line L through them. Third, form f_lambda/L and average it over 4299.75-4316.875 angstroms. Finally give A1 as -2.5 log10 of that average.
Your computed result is 0.26 mag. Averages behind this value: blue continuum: 8.45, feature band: 7.86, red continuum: 10.5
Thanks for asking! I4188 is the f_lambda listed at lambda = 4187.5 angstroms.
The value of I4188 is 8.275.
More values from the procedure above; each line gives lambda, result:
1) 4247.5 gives 9.101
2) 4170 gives 8.257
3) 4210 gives 9.085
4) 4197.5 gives 8.348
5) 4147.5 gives 7.94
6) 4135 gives 8.172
